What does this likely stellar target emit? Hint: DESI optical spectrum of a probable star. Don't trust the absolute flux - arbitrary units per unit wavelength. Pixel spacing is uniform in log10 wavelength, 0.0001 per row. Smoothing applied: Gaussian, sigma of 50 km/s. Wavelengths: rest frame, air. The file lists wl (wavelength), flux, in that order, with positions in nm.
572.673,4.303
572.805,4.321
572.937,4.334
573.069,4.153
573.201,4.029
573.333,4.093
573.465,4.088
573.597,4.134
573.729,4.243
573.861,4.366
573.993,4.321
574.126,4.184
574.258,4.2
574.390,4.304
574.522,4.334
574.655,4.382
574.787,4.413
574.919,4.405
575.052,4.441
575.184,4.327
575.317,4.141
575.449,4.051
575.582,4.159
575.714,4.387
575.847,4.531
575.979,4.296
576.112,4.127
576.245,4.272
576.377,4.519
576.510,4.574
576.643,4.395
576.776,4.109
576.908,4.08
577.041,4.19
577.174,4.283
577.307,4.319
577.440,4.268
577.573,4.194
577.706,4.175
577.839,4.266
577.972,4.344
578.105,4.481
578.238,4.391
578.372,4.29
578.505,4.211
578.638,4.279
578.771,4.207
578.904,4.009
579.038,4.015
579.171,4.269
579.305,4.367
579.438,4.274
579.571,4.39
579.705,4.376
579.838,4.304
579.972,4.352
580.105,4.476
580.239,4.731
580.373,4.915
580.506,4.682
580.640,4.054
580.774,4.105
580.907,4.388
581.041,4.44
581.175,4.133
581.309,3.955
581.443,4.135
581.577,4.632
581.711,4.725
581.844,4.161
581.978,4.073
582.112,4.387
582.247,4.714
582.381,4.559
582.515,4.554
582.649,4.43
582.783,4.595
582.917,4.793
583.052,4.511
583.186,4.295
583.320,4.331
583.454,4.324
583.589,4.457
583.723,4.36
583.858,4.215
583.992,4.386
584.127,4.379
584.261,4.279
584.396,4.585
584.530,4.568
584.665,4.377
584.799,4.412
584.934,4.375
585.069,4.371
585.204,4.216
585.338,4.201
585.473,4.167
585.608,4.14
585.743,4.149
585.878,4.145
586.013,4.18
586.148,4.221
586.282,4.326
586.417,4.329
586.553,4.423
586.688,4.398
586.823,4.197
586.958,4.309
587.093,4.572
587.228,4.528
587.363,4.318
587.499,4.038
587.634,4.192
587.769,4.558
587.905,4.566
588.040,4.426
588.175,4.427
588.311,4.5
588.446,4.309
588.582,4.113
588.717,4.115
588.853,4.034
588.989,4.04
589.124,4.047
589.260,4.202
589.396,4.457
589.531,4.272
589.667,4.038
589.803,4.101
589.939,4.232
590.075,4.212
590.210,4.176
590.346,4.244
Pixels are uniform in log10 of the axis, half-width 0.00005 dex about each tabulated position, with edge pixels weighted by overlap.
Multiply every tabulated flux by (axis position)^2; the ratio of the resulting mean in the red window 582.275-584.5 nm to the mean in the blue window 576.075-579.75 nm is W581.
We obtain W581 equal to 1.06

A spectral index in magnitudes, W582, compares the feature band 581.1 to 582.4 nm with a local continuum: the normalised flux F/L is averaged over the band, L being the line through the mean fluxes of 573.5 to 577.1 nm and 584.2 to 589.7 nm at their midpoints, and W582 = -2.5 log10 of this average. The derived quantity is -0.01 mag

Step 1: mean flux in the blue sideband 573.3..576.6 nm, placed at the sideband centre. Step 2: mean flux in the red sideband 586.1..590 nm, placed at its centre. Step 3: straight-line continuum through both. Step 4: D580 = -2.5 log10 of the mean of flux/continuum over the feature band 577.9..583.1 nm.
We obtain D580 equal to -0.02 mag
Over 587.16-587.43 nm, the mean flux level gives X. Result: 4.43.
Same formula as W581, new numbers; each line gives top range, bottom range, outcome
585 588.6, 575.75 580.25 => 1.03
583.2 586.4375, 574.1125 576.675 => 1.03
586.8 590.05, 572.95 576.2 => 1.05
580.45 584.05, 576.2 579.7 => 1.04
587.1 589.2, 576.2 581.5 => 1.03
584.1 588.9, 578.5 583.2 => 1.01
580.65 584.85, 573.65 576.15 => 1.05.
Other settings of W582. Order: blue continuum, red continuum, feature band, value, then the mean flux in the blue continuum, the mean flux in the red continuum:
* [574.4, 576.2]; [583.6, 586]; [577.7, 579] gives 0.01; 4.31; 4.31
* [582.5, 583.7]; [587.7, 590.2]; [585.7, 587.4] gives 0.01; 4.47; 4.26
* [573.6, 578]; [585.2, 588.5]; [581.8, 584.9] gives -0.03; 4.29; 4.32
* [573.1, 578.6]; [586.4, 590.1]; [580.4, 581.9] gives -0.01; 4.28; 4.28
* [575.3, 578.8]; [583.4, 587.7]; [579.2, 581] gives -0.03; 4.28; 4.32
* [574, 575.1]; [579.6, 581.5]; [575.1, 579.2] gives 0.02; 4.33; 4.36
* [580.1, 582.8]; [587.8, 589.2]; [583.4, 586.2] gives 0.01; 4.42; 4.26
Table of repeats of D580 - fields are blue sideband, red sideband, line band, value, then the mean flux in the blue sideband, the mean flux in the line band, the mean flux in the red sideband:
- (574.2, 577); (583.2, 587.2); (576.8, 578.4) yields 0.01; 4.31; 4.27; 4.33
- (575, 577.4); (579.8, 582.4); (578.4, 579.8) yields 0.03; 4.29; 4.24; 4.39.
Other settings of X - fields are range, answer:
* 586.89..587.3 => 4.48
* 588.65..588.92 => 4.07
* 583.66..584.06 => 4.31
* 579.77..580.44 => 4.56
